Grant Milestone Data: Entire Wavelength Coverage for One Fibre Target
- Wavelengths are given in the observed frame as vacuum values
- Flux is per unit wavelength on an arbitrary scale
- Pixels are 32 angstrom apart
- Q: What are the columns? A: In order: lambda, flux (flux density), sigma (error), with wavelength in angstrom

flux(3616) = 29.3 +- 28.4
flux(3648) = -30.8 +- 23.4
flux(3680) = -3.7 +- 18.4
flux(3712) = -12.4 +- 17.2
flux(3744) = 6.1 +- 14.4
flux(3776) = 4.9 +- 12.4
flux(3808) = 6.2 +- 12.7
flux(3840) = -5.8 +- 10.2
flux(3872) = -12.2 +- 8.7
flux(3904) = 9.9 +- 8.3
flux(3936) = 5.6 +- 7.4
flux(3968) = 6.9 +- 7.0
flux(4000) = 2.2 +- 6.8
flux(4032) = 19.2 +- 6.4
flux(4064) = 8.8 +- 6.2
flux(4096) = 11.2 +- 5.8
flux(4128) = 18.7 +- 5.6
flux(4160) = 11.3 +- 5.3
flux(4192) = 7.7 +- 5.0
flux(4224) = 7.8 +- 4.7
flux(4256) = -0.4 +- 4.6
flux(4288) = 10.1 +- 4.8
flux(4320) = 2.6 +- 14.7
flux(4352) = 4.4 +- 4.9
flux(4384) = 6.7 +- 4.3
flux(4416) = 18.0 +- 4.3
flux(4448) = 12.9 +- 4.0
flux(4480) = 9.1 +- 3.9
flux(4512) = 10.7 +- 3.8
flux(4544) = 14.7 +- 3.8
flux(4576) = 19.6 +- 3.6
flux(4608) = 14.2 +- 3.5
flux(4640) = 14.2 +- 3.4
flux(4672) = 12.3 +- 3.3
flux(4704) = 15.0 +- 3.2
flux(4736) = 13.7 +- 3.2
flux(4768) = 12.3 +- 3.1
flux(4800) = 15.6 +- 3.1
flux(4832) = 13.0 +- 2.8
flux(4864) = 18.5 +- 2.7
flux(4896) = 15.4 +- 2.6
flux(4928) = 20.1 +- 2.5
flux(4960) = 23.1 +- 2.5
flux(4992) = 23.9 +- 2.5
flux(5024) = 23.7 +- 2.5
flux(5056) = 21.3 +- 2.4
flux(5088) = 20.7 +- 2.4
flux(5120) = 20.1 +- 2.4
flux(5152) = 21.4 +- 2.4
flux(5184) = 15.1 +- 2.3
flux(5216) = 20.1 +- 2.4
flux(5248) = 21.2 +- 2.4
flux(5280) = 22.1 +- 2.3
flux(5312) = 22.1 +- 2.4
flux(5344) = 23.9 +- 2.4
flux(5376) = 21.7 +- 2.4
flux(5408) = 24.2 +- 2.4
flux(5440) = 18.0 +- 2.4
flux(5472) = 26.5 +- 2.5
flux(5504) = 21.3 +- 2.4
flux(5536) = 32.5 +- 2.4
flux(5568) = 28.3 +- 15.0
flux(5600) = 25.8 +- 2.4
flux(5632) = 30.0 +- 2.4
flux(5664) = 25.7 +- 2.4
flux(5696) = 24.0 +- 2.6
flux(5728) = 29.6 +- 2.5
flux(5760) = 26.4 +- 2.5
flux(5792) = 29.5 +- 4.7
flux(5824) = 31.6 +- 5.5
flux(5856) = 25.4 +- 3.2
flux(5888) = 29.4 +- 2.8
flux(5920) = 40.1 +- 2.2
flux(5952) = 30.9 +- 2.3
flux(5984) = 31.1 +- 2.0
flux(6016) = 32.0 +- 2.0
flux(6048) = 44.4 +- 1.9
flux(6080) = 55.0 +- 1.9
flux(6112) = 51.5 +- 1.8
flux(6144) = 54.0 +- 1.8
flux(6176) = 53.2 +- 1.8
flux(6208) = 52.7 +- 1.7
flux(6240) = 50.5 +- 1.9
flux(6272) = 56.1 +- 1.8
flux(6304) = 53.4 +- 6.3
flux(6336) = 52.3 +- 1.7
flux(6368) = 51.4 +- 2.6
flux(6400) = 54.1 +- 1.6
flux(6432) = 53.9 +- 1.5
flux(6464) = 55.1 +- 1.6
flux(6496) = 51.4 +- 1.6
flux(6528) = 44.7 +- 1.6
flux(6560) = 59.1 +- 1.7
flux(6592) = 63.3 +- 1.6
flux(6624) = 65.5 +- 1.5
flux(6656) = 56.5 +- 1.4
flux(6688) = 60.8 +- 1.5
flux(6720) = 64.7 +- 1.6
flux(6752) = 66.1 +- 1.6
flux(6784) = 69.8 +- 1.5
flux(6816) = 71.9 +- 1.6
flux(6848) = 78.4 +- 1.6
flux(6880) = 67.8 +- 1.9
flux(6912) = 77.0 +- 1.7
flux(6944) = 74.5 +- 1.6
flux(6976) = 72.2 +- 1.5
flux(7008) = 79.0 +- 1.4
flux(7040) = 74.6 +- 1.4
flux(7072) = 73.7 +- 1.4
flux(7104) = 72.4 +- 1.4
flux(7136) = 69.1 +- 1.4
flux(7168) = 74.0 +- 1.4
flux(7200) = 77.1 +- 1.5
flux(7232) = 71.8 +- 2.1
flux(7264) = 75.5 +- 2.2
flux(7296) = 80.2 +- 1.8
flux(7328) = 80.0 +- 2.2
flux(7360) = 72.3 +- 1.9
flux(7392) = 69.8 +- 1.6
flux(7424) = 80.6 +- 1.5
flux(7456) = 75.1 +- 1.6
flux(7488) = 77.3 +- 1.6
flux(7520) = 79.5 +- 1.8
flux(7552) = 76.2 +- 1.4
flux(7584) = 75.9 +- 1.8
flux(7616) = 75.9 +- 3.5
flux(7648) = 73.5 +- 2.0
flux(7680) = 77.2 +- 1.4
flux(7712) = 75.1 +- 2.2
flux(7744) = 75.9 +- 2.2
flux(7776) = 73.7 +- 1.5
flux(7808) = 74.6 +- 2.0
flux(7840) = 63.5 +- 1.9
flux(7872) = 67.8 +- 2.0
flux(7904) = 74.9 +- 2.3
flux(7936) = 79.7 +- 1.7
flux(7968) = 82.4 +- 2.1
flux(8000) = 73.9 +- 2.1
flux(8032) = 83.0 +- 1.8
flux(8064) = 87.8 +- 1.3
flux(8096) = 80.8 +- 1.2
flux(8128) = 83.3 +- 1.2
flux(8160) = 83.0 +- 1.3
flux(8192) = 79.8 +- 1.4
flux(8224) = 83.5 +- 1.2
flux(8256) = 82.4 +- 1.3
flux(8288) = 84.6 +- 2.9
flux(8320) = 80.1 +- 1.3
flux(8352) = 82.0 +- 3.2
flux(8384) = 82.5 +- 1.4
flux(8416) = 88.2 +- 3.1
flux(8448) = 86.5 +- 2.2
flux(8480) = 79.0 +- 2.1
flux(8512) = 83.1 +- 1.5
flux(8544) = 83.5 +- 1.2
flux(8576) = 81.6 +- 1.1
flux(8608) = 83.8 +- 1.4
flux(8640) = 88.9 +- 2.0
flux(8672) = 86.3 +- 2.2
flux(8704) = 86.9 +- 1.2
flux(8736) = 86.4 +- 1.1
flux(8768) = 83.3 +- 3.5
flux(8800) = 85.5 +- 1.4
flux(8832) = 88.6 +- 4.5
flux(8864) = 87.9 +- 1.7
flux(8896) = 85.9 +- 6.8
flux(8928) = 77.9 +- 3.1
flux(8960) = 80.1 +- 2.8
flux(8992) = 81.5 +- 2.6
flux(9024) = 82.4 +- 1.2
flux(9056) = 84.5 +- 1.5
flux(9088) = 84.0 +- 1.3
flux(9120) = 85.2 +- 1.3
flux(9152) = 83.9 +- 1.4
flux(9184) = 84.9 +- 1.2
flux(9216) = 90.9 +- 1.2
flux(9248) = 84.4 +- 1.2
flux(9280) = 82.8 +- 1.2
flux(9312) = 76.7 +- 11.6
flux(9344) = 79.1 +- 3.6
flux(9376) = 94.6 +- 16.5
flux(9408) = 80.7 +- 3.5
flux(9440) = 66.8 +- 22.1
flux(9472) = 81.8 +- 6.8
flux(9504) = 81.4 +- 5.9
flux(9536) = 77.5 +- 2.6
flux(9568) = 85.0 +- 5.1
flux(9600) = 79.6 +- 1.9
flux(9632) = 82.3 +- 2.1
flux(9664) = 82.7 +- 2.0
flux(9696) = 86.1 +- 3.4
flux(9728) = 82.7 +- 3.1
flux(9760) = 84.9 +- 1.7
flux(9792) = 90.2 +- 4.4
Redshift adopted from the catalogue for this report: 0.52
